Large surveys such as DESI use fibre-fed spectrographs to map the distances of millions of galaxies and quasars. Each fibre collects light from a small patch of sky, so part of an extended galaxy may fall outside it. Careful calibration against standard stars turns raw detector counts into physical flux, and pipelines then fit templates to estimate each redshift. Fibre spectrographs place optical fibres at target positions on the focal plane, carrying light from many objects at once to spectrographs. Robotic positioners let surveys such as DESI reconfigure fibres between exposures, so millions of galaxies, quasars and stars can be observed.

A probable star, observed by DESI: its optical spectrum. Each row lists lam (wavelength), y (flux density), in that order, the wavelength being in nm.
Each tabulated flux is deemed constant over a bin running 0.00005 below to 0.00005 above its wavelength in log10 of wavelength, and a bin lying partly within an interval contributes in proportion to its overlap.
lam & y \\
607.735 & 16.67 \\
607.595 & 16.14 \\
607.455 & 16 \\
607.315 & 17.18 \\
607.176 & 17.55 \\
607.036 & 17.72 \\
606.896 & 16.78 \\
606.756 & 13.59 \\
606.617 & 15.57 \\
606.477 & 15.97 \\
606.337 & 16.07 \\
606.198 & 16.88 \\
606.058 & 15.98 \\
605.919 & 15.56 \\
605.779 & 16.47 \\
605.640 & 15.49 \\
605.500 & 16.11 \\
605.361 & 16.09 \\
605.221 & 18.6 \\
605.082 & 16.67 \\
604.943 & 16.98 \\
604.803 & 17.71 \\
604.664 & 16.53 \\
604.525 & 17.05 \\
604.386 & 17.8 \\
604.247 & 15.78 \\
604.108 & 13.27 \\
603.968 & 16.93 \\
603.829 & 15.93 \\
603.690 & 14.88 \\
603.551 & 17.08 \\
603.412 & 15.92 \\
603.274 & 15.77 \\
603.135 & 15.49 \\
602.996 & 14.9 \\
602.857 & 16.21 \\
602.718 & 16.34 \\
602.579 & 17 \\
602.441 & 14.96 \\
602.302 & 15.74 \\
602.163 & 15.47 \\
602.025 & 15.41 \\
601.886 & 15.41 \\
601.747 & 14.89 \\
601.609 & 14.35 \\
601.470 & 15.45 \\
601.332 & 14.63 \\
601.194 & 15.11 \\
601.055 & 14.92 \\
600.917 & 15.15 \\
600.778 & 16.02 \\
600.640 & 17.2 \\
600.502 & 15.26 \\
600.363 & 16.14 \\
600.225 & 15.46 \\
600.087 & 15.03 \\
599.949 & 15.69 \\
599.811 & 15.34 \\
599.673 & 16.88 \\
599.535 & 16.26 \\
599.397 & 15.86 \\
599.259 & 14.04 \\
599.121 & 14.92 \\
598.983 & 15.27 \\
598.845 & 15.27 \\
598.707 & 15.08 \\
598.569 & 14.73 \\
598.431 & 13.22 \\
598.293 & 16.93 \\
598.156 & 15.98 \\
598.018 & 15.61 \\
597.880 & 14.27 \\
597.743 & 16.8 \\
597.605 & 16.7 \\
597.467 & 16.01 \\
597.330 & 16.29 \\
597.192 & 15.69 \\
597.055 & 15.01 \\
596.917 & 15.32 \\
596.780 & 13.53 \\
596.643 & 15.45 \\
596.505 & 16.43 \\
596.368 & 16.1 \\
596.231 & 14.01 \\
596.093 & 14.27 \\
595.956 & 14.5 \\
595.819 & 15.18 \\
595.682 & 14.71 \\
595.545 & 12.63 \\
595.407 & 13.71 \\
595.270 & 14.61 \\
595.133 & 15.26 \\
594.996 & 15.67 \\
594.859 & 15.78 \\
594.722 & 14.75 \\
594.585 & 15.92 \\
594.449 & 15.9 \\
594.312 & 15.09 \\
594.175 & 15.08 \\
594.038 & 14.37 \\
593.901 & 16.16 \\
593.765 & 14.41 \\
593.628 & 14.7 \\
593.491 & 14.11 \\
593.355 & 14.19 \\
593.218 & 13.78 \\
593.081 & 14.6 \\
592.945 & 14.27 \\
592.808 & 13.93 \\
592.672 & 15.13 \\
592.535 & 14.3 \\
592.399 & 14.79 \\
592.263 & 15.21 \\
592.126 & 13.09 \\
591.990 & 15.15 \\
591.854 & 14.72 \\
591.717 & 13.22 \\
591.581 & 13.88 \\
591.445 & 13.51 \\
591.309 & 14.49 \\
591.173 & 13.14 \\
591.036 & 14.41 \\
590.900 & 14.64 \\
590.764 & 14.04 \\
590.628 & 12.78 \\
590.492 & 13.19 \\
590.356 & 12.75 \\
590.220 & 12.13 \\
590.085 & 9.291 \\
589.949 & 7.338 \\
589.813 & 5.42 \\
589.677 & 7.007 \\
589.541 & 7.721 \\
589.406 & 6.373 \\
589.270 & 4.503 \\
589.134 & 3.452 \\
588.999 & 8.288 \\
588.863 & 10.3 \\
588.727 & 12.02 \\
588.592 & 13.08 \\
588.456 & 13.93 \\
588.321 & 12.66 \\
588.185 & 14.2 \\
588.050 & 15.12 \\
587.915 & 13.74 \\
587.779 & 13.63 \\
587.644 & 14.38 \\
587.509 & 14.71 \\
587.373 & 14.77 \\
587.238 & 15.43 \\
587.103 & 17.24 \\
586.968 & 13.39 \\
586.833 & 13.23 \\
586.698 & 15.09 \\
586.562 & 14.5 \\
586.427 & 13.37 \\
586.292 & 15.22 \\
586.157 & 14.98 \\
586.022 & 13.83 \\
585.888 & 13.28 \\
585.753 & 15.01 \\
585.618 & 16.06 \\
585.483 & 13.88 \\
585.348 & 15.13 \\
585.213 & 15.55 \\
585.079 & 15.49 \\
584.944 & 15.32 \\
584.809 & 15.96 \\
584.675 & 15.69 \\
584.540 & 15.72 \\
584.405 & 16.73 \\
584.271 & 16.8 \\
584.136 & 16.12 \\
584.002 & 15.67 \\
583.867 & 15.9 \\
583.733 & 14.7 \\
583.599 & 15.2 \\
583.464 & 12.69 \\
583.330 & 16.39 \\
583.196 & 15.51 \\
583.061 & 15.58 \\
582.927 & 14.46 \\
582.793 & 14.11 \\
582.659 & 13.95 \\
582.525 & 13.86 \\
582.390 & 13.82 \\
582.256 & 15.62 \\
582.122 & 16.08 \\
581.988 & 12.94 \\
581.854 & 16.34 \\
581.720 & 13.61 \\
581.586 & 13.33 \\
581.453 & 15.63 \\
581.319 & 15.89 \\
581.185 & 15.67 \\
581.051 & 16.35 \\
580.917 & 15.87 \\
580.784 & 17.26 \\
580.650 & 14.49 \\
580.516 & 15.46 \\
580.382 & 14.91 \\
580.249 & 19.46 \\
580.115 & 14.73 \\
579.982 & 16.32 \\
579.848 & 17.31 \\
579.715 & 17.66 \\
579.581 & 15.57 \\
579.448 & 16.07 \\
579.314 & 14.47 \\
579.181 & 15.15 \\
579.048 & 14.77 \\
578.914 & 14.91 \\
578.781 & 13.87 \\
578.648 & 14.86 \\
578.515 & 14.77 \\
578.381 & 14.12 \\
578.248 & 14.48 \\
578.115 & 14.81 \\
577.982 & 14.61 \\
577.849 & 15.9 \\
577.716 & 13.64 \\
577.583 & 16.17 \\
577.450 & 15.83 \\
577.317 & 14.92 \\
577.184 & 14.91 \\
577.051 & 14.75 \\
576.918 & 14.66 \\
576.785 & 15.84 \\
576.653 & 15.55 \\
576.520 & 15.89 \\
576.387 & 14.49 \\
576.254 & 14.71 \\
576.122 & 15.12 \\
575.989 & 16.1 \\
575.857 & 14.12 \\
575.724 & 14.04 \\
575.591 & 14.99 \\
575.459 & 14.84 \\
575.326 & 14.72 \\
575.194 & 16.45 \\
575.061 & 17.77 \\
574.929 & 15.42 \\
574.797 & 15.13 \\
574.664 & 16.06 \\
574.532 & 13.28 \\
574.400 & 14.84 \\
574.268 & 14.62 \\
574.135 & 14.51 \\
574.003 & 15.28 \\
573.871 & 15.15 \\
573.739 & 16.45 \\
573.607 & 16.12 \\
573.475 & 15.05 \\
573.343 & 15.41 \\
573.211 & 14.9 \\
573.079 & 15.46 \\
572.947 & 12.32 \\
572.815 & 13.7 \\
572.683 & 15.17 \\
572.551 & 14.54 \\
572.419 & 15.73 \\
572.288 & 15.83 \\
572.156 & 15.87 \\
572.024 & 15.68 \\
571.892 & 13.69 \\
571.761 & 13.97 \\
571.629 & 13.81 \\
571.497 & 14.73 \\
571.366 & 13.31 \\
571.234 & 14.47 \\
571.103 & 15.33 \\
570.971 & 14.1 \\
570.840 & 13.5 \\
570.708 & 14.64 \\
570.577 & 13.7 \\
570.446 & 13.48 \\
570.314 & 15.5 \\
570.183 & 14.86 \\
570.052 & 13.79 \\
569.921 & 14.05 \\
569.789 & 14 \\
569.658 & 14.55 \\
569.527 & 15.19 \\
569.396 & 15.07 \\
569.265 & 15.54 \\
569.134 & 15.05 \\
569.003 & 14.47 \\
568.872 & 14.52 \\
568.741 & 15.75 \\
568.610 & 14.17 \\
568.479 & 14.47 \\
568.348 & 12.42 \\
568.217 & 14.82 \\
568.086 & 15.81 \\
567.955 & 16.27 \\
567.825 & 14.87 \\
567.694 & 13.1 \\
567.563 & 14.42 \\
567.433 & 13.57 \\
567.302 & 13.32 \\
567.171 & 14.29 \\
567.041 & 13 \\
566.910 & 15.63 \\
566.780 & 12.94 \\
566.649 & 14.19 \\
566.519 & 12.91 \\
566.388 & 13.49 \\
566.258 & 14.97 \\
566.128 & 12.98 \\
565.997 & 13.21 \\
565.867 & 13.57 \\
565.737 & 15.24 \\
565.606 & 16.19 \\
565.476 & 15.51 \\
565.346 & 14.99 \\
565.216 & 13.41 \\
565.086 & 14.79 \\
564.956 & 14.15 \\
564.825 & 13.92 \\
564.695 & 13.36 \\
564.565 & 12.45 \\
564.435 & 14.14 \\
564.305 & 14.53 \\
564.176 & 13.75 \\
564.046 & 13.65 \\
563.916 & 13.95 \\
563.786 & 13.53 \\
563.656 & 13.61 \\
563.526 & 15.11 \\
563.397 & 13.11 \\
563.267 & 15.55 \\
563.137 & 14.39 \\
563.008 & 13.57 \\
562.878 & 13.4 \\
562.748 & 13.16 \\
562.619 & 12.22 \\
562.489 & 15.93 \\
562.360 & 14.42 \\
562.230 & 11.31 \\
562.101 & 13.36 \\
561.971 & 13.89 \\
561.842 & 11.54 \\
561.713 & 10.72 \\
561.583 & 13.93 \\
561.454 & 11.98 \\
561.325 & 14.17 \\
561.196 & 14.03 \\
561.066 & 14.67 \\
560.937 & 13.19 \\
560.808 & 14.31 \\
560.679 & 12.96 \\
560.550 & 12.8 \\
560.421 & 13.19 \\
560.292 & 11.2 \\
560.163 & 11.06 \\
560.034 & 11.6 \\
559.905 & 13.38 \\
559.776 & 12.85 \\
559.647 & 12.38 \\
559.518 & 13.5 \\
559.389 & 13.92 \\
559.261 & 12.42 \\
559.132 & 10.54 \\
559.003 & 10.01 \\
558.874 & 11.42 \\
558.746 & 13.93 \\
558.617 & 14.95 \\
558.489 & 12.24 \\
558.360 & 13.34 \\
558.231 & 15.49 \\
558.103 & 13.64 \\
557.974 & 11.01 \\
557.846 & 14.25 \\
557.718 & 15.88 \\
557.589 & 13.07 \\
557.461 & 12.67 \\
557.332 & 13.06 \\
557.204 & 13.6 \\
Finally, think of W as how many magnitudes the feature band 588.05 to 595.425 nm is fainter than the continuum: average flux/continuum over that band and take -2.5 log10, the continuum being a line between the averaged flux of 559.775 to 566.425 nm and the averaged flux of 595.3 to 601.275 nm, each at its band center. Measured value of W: 0.16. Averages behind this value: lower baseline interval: 13.6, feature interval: 12.9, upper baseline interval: 15.3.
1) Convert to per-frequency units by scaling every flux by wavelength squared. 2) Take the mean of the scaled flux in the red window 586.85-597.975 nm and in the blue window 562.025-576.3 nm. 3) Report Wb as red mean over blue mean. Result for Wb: 1.0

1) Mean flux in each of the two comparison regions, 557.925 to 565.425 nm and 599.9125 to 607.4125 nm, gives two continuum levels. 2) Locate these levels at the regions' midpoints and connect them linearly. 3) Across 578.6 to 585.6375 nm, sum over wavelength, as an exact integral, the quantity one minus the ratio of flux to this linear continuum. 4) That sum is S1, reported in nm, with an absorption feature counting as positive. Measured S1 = -0.38 nm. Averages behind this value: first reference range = 13.3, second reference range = 16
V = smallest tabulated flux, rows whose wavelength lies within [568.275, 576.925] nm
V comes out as 12.32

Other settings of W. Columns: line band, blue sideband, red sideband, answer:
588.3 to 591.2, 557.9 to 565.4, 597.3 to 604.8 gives 0.41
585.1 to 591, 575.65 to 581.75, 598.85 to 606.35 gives 0.23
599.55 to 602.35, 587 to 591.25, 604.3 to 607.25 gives -0.03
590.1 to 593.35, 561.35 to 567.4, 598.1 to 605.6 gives 0.10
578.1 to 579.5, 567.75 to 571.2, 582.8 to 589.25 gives -0.02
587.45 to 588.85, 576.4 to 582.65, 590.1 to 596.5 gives 0.08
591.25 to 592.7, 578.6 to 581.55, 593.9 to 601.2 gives 0.08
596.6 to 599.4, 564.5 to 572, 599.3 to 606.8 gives 0.02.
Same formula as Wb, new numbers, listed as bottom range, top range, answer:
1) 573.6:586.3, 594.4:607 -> 1.10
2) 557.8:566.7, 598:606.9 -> 1.35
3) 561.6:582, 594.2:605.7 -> 1.17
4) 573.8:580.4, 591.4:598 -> 1.03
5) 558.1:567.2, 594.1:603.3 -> 1.29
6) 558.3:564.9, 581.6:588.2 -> 1.22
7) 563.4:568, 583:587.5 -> 1.15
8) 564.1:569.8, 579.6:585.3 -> 1.14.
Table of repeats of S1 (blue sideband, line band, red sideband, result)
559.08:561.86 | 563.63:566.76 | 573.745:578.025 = -0.117 nm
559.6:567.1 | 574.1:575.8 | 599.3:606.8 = -0.105 nm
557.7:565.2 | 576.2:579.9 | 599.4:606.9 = -0.216 nm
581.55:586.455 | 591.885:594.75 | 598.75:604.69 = 0.117 nm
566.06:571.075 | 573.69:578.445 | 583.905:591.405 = -0.434 nm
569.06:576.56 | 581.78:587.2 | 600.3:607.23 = 0.091 nm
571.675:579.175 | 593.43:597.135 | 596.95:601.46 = 0.125 nm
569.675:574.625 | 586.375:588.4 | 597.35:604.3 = 0.100 nm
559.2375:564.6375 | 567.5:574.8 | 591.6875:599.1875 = -0.488 nm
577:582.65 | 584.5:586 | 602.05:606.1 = 0.031 nm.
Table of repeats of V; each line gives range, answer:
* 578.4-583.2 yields 12.94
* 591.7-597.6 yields 12.63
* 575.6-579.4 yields 13.64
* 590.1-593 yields 12.13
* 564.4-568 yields 12.45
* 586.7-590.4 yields 3.452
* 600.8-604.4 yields 13.27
